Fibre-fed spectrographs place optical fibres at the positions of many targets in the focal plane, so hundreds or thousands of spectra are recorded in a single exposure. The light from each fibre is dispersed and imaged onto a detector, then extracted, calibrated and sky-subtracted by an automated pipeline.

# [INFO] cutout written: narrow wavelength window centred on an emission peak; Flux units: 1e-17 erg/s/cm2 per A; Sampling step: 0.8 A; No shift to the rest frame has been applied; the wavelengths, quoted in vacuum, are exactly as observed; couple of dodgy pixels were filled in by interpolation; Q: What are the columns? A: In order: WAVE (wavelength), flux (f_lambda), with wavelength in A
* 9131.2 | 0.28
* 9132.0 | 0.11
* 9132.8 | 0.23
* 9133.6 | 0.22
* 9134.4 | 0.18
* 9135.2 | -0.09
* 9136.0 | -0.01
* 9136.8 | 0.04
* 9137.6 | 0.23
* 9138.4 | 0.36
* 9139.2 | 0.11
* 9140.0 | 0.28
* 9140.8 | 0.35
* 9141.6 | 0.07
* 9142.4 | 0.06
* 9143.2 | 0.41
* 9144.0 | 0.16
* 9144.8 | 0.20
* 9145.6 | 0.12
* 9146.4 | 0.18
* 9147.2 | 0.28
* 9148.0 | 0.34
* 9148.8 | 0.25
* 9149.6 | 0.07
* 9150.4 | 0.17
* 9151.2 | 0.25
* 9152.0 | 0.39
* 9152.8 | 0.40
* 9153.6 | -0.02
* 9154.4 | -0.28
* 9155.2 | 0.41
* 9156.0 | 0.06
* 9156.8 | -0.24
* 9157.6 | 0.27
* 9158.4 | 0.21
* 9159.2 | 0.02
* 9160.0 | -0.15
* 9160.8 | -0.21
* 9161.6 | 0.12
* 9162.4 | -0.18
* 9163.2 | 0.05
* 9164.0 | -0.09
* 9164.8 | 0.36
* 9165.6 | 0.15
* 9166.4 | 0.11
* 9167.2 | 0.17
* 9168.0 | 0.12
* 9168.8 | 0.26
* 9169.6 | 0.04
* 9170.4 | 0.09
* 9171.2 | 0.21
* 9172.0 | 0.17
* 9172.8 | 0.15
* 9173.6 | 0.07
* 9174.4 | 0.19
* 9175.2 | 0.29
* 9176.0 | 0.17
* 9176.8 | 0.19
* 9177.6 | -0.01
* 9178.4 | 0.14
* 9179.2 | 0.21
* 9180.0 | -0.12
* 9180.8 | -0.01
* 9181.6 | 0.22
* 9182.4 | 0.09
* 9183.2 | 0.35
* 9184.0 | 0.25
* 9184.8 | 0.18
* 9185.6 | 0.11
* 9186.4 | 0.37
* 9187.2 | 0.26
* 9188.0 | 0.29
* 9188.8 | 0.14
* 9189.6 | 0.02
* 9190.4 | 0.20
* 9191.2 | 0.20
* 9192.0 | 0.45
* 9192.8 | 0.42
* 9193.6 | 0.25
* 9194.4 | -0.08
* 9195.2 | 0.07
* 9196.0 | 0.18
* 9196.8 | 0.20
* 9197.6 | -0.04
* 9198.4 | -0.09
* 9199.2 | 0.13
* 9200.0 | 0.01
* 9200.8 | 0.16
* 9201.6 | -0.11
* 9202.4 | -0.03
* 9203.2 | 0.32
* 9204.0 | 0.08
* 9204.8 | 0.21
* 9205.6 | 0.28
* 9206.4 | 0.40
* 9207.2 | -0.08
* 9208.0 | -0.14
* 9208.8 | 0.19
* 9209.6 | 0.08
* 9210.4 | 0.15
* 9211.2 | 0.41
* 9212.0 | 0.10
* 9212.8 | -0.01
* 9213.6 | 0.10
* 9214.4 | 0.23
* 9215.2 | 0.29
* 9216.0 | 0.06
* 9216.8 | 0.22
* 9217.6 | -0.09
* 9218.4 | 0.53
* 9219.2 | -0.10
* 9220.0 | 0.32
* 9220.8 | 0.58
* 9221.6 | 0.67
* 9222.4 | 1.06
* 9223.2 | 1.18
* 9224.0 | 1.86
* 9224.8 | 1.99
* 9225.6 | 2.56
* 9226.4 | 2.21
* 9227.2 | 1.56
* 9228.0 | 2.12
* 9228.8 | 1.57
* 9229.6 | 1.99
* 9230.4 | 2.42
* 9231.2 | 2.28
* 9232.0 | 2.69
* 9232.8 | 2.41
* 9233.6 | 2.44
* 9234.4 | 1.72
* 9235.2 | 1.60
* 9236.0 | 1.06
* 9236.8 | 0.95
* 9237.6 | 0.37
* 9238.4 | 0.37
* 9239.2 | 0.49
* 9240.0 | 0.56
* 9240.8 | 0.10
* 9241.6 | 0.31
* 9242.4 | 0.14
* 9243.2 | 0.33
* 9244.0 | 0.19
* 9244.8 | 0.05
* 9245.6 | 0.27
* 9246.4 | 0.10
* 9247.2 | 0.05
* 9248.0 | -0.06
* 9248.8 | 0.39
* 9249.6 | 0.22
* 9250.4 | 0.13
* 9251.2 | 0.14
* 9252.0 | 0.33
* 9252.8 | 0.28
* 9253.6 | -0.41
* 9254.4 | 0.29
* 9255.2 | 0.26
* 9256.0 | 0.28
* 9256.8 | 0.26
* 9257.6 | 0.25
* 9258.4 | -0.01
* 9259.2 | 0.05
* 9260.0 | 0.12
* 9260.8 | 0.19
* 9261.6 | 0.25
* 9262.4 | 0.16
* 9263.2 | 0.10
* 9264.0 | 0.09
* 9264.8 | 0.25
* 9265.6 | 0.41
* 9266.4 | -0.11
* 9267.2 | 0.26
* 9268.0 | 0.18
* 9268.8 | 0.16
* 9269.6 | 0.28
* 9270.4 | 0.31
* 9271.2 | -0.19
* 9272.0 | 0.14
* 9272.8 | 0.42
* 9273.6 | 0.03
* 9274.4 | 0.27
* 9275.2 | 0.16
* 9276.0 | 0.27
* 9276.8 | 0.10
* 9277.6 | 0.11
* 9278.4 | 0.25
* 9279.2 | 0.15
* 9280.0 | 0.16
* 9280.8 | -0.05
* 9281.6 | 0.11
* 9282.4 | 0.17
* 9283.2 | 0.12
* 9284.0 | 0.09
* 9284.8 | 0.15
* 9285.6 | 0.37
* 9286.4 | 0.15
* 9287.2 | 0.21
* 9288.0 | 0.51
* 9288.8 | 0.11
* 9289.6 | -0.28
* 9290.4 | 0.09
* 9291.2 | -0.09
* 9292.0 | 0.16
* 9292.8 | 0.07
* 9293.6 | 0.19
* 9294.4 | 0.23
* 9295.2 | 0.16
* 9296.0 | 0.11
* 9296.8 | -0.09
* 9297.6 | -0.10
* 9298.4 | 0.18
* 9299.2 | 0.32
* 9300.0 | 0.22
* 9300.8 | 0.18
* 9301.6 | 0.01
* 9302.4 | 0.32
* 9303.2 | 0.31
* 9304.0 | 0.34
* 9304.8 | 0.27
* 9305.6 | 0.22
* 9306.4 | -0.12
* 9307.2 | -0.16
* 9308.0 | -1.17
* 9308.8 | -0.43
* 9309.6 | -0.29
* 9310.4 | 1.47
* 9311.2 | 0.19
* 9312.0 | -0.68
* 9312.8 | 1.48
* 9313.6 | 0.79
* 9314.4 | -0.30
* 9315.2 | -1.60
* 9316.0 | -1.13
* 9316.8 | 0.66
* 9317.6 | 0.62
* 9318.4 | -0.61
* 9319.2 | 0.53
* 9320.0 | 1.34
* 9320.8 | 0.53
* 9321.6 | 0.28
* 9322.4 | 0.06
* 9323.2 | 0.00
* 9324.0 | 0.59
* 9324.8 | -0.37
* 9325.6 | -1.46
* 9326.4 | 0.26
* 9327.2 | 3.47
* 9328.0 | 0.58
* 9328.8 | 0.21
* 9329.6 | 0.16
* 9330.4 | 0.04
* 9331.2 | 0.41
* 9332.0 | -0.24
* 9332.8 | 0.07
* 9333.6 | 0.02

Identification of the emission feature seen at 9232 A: [O II] 3727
